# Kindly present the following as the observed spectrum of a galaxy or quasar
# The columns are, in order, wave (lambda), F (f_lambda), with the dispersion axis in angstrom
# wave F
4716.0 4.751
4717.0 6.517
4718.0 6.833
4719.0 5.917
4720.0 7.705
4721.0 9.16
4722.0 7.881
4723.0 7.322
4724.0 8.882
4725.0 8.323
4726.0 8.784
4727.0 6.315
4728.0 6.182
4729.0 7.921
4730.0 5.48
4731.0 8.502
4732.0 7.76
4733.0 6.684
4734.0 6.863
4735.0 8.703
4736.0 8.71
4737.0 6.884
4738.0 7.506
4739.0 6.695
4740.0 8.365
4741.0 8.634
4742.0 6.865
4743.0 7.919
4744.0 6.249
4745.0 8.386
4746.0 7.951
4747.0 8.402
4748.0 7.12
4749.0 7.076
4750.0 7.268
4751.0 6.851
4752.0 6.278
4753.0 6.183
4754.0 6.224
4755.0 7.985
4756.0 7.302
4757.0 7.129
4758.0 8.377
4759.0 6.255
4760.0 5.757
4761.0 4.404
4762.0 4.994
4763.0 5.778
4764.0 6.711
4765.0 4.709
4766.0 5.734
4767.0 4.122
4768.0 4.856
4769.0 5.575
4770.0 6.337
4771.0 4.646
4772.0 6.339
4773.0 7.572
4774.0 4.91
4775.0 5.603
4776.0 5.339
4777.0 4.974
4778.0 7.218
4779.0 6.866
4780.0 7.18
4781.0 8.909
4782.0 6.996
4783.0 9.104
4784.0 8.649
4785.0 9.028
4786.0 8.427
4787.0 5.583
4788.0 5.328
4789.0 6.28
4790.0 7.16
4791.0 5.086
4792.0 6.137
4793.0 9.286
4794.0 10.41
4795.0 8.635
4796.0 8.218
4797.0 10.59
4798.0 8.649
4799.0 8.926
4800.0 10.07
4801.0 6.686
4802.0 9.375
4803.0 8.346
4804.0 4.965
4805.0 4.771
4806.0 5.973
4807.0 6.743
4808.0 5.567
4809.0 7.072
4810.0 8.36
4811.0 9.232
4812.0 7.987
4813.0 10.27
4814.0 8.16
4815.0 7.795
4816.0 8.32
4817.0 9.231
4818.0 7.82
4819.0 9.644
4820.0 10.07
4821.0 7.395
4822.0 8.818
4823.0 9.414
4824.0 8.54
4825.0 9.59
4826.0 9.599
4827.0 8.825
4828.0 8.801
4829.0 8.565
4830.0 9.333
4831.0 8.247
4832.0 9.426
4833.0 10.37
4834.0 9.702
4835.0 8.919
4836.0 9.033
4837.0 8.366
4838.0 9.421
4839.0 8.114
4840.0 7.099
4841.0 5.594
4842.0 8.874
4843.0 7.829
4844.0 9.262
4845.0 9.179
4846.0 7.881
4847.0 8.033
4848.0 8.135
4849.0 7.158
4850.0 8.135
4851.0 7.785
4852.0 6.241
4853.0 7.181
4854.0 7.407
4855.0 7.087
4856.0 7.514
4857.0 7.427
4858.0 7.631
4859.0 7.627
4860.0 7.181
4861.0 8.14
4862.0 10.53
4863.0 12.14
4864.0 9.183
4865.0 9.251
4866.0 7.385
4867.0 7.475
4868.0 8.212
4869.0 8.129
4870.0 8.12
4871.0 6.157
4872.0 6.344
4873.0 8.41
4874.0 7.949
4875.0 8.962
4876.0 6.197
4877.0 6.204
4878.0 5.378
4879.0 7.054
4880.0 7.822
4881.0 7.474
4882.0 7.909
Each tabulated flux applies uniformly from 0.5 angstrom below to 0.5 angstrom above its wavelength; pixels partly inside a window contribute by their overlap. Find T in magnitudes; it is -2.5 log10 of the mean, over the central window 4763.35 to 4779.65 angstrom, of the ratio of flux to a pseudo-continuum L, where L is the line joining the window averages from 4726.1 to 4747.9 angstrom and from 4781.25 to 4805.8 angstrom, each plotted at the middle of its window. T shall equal 0.31 mag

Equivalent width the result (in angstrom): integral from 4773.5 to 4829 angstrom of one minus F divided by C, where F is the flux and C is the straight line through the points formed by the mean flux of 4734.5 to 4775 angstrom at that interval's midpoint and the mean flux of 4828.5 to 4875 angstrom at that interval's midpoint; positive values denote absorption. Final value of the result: -3.1 angstrom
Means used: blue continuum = 6.68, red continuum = 8.21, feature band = 7.84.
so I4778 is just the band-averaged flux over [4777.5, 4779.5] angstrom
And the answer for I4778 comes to 7.04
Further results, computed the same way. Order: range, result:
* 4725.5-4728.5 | 7.09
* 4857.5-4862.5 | 8.22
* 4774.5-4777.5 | 5.31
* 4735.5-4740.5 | 7.63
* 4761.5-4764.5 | 5.83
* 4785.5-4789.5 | 6.4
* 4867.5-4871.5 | 7.65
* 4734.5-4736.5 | 8.71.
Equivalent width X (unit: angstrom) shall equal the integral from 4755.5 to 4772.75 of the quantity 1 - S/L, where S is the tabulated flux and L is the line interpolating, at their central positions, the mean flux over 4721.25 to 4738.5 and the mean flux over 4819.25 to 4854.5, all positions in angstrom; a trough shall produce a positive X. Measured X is 4.4 angstrom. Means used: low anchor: 7.59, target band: 5.85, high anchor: 8.48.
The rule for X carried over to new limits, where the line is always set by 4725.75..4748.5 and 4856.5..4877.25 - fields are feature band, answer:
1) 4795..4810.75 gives 0.2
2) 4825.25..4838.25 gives -2.0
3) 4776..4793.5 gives 1.3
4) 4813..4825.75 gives -1.6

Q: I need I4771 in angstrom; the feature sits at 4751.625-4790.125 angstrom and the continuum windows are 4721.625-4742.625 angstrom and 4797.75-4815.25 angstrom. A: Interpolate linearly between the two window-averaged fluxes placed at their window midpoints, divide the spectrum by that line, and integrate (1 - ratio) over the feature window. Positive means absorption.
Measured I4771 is 6.2 angstrom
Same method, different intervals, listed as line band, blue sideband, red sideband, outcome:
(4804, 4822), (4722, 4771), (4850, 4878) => -1.0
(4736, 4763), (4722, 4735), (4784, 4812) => 1.7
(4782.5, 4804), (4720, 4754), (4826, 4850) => 0.2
